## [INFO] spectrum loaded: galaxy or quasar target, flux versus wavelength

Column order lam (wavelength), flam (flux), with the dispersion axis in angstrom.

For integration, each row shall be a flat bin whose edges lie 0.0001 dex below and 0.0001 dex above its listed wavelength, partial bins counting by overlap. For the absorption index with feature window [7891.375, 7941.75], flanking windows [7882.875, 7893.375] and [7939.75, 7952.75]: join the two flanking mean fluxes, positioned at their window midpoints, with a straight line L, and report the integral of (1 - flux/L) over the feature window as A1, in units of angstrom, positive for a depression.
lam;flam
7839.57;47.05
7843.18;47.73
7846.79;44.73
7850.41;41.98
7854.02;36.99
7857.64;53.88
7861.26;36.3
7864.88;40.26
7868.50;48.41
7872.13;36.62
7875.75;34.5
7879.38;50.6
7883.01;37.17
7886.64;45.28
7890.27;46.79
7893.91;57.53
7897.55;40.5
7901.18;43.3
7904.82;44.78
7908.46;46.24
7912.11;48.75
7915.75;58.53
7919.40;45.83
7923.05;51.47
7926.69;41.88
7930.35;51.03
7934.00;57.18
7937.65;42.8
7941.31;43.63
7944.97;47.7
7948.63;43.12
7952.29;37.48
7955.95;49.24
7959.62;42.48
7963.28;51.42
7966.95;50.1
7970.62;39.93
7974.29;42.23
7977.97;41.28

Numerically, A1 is -3.98 angstrom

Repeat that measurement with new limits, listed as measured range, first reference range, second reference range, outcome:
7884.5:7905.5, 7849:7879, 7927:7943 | -0.9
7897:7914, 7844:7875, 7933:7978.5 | -0.5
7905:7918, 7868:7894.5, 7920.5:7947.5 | -1.2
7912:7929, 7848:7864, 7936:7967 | -2.0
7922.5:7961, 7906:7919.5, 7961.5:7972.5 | 2.0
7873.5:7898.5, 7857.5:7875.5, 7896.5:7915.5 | -0.5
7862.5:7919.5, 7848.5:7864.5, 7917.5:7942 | -0.4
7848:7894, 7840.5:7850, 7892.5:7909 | 2.9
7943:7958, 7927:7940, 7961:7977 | 1.0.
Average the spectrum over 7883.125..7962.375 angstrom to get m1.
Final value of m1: 46.8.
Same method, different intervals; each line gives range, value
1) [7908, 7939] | 49.5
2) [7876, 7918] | 46.7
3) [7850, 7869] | 42.7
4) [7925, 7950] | 46.8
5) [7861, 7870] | 42.4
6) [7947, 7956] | 42.1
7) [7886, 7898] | 48.5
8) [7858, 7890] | 42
